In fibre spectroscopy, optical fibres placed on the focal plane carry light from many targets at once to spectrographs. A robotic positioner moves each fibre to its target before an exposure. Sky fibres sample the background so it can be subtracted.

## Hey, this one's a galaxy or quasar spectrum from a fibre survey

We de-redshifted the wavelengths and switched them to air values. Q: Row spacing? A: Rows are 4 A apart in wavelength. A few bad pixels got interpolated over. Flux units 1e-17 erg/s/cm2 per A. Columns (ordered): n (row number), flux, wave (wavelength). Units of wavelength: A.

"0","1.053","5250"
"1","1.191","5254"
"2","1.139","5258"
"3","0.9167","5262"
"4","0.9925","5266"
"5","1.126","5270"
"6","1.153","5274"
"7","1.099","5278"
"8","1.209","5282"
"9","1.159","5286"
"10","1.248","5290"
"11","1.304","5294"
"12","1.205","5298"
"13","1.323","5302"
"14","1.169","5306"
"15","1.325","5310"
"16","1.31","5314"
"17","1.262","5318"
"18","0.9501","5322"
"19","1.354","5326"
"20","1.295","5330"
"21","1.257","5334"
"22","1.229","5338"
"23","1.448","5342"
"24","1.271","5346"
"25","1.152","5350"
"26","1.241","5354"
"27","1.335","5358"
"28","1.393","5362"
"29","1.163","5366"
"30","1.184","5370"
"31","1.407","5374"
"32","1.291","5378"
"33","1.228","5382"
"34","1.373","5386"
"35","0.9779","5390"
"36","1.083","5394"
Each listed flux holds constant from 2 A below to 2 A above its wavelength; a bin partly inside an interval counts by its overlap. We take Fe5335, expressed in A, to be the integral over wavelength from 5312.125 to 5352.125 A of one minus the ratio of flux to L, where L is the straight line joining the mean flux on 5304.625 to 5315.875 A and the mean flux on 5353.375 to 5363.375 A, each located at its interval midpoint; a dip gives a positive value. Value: 1.4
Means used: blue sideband 1.27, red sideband 1.33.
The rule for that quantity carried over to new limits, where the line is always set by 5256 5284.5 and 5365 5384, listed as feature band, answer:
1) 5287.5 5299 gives -1.3 A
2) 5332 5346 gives -1.2 A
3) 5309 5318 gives -1.1 A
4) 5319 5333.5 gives -0.3 A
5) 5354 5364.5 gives -0.8 A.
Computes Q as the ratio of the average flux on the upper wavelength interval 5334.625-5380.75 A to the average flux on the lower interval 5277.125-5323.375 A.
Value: 1.1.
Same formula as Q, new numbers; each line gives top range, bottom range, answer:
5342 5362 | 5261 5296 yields 1.13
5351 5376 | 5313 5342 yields 1.03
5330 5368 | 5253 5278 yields 1.18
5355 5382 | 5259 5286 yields 1.18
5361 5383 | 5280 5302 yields 1.03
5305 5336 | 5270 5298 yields 1.04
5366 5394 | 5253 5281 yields 1.13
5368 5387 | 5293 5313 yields 1.02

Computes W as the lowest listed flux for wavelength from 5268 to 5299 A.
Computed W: 1.099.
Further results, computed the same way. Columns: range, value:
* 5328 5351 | 1.152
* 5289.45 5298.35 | 1.205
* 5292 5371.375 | 0.9501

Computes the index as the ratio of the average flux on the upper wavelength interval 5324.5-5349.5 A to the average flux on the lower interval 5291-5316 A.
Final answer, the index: 1.0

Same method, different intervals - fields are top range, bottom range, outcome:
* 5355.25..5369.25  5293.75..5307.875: 1.03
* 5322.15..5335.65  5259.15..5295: 1.11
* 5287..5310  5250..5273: 1.17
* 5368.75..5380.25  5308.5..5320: 1.00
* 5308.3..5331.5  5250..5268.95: 1.17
